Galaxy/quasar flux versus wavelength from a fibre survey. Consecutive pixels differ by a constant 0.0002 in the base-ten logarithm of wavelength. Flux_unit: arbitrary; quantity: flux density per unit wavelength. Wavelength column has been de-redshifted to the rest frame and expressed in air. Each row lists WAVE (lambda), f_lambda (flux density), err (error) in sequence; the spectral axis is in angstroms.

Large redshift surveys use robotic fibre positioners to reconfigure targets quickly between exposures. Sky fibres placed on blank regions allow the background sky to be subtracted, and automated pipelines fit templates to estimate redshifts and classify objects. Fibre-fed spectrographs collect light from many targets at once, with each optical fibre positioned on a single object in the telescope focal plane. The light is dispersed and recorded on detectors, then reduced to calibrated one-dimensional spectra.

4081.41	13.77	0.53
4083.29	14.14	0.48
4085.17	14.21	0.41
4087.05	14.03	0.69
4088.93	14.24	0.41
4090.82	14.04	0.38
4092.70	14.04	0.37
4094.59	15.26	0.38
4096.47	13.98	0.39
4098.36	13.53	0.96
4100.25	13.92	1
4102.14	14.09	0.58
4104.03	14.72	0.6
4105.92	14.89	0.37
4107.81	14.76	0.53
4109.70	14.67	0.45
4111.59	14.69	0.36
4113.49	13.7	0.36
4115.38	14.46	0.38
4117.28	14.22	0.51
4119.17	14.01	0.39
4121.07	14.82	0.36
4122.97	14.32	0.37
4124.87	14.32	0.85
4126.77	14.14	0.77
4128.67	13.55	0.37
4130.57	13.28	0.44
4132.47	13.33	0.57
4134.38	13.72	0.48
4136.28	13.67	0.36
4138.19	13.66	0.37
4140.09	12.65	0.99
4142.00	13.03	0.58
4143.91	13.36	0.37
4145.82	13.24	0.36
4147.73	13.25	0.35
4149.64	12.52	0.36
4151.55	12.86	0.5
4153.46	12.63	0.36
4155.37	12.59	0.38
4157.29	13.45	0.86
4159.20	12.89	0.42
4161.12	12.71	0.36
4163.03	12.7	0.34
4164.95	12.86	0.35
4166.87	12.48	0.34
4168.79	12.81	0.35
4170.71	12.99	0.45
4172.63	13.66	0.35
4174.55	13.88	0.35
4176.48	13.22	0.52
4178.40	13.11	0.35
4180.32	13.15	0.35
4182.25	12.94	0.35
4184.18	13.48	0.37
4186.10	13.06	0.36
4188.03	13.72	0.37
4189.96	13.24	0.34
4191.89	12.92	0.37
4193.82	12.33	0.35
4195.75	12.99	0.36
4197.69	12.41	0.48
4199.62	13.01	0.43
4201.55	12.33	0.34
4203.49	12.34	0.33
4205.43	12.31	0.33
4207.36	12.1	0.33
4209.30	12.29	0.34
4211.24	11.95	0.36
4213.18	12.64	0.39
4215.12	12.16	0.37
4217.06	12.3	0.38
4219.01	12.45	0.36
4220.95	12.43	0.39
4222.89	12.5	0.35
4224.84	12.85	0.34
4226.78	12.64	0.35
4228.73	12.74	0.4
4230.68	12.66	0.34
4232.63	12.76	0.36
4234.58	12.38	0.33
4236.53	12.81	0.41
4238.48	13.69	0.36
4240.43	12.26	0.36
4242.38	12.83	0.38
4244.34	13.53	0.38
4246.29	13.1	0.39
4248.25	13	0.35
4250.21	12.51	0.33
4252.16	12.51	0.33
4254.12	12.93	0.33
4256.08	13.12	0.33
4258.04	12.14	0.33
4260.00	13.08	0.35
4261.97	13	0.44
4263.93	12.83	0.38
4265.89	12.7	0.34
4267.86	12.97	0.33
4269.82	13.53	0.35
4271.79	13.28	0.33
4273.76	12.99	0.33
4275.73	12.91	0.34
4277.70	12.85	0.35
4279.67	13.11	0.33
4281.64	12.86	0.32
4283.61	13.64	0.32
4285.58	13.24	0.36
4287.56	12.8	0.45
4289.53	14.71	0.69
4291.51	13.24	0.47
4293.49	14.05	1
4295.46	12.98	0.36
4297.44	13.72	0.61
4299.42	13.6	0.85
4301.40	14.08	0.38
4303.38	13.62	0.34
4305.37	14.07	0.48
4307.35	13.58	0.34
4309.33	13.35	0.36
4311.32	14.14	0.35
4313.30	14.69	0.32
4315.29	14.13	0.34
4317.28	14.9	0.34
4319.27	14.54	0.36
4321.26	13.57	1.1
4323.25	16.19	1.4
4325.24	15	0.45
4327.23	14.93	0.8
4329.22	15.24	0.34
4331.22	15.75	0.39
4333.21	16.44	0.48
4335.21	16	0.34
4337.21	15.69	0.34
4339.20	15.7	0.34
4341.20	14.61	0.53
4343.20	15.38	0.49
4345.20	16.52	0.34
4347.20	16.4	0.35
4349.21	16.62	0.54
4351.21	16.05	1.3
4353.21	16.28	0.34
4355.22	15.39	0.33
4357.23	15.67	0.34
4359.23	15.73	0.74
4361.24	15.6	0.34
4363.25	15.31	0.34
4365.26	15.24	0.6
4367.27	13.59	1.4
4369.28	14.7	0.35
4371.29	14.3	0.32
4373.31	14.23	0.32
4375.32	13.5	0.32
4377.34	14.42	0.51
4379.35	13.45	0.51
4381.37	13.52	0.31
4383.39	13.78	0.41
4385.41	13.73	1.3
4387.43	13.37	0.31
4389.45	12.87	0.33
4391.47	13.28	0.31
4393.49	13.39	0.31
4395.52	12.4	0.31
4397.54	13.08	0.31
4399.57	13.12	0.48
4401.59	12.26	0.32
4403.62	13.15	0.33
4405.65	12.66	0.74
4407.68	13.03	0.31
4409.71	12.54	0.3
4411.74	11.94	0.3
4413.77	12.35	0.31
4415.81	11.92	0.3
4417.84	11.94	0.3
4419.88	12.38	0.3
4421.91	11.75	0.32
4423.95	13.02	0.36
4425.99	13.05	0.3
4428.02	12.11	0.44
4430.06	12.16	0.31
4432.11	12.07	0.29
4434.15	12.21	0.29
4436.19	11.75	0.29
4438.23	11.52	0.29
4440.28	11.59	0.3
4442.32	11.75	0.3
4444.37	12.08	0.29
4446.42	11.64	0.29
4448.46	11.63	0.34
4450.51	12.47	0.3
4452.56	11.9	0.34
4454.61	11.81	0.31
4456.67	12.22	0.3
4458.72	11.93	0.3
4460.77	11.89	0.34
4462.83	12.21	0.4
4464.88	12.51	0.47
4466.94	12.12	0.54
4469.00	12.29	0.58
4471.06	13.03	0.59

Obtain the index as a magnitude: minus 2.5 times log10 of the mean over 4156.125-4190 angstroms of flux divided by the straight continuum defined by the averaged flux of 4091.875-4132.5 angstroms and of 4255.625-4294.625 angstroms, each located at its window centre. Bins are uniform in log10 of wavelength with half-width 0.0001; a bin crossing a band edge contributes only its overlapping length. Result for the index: 0.057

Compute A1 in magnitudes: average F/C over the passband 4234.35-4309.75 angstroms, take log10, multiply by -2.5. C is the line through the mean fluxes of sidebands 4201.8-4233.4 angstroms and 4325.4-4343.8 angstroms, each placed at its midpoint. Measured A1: 0.05 mag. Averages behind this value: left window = 12.4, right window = 15.5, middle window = 13.2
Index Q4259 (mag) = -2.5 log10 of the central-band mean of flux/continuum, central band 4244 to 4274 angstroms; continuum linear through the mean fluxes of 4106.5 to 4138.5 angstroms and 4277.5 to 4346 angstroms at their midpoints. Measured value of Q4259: 0.11 mag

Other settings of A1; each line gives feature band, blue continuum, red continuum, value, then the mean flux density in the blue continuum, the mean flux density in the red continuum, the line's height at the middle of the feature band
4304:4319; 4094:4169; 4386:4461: -0.104 mag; 13.6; 12.3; 12.8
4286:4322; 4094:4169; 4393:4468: -0.084 mag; 13.6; 12.2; 12.8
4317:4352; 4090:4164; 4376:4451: -0.203 mag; 13.7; 12.6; 12.9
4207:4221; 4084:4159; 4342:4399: 0.149 mag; 13.8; 14.5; 14.1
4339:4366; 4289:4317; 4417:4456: -0.193 mag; 13.9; 12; 13.2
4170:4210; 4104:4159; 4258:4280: 0.039 mag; 13.7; 13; 13.4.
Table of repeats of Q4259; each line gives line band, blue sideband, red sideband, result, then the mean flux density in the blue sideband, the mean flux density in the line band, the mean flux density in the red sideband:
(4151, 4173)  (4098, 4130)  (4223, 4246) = 0.07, 14.3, 12.9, 12.8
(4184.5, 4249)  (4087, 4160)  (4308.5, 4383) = 0.13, 13.8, 12.7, 15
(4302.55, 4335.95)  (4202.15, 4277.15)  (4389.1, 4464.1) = -0.17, 12.7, 14.7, 12.3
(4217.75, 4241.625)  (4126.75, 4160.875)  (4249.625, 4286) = 0.03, 13.2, 12.7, 13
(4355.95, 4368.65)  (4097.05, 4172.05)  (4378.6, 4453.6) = -0.19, 13.6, 15.2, 12.5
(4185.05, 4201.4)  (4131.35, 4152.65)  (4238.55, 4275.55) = 0.01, 13.2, 12.9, 12.9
